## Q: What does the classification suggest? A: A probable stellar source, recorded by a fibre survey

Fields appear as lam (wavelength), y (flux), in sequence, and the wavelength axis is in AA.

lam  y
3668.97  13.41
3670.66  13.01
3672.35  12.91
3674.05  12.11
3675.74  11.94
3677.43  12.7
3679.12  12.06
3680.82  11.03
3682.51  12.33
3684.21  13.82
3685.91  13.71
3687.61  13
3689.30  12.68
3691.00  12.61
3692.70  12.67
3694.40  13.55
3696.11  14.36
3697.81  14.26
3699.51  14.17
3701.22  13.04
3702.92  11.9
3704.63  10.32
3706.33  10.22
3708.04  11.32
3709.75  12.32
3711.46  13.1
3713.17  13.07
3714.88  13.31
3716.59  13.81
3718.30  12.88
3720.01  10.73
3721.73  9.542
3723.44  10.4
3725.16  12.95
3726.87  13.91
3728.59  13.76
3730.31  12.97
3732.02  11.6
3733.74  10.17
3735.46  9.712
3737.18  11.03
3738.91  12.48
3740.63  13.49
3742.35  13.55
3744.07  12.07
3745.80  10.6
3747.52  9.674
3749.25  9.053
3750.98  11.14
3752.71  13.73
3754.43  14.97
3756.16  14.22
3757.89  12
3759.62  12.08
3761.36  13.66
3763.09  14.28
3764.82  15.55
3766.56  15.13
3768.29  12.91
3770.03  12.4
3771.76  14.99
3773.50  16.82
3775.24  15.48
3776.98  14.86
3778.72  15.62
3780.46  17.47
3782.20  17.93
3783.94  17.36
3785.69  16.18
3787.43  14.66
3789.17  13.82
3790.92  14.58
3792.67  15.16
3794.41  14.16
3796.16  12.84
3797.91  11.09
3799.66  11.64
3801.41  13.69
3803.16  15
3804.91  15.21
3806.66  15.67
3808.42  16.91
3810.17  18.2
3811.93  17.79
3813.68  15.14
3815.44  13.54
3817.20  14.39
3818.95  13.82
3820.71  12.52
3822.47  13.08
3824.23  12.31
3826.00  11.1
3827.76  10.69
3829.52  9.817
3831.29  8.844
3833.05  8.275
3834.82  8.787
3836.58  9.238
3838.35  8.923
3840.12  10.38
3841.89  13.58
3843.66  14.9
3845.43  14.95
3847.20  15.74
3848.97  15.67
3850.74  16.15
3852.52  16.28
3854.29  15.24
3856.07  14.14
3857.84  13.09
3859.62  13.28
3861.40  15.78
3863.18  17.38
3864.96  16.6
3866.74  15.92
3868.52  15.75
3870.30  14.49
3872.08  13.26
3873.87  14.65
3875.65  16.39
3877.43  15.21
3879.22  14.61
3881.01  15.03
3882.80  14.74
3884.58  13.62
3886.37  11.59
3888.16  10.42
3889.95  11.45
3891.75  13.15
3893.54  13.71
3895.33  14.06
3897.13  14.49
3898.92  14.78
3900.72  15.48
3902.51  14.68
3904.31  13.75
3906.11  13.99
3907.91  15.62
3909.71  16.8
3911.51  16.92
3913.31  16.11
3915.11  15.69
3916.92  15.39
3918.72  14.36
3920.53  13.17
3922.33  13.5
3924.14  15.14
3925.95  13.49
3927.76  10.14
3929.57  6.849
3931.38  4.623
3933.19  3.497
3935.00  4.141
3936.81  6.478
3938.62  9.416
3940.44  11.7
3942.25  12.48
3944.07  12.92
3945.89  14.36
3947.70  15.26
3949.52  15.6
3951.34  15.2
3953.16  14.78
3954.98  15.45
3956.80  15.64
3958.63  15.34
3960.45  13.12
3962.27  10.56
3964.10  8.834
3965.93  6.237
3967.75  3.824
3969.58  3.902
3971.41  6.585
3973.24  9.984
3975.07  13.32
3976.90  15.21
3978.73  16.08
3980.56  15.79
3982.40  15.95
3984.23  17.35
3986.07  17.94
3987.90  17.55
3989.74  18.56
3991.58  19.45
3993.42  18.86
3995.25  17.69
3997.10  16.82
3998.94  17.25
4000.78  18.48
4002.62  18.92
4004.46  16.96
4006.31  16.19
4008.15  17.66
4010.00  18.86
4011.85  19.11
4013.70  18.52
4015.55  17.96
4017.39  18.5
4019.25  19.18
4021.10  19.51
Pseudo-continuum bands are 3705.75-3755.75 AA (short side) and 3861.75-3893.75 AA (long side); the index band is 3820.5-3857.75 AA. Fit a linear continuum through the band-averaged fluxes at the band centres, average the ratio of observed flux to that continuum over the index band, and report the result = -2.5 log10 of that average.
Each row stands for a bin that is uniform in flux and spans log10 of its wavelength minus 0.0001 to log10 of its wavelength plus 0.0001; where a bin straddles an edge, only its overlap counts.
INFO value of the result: 0.11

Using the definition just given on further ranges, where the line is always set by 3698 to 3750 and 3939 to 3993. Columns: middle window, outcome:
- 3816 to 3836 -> 0.12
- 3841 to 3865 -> -0.19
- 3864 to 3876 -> -0.19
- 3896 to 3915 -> -0.17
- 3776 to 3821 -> -0.21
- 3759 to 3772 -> -0.14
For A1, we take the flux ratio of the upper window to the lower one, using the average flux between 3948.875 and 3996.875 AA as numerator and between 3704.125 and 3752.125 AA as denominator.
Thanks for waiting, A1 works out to 1.18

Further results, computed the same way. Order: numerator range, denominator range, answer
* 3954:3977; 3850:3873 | 0.69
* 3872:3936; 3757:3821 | 0.89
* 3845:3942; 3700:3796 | 1.03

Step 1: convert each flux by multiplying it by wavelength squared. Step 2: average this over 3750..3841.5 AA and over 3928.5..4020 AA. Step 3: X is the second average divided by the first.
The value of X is 1.1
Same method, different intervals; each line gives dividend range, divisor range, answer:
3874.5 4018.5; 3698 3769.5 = 1.26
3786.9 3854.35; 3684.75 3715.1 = 1.12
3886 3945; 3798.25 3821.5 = 0.88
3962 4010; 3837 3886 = 1.07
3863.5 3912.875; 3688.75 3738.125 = 1.30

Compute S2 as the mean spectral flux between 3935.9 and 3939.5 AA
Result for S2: 7.94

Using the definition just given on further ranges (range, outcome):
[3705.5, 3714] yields 12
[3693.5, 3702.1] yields 13.9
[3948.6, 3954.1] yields 15.2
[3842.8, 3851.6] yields 15.5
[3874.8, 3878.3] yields 15.8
